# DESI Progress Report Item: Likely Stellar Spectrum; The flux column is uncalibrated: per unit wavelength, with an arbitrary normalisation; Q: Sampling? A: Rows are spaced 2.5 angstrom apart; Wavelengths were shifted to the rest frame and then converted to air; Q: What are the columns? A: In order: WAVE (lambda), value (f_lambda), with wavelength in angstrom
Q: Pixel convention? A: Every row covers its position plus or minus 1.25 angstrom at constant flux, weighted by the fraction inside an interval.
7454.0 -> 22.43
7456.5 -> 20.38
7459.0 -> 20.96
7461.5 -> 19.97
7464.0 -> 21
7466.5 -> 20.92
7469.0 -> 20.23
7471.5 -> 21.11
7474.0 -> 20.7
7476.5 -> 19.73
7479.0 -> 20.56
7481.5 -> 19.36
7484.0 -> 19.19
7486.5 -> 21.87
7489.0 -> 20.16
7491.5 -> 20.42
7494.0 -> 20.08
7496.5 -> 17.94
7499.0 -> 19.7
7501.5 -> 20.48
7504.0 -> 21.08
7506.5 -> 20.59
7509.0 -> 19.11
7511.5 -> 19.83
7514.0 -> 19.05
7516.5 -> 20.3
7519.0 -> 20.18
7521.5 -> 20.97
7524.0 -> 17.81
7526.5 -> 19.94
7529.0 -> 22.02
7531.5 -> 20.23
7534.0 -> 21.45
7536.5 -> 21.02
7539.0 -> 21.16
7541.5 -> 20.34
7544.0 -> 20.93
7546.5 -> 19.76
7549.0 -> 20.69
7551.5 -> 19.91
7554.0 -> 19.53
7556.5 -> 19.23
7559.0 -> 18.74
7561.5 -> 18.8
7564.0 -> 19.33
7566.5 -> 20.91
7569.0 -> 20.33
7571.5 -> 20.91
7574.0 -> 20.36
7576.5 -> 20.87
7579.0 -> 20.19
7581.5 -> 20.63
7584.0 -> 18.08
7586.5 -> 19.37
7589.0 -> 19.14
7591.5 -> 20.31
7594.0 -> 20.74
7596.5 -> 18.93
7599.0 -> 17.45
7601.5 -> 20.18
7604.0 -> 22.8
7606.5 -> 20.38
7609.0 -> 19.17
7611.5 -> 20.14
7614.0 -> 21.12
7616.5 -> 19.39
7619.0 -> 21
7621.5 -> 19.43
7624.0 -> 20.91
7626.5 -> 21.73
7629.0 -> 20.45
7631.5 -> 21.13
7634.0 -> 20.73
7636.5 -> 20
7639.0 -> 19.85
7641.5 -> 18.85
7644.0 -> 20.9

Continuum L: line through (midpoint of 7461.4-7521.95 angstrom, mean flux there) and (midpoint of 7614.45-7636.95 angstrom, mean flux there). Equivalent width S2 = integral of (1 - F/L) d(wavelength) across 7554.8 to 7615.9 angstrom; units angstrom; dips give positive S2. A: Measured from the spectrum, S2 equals 1.61 angstrom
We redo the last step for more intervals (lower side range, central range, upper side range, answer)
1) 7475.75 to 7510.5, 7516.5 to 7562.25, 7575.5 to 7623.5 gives -0.38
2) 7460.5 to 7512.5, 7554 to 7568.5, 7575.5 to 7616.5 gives 0.41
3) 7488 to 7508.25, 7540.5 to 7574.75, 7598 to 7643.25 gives 0.30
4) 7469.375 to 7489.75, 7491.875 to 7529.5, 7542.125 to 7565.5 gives 0.29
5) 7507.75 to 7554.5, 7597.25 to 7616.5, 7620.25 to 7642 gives 0.25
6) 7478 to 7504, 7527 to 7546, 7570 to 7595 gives -0.84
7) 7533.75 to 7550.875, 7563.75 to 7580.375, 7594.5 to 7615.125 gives -0.08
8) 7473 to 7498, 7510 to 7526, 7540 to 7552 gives 0.40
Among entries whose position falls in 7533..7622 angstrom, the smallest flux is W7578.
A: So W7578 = 17.45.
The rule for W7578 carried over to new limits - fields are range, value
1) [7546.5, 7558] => 19.23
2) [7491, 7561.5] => 17.81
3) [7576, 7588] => 18.08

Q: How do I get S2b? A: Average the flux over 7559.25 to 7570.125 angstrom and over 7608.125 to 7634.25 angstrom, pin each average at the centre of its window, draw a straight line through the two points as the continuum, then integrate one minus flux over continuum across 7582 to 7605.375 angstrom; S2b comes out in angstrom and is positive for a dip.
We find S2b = 0.49 angstrom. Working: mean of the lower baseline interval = 19.7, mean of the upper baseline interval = 20.5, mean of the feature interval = 19.7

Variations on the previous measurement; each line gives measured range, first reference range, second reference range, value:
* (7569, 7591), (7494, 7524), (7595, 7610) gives -0.15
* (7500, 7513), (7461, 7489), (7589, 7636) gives 0.13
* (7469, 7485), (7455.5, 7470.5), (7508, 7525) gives 0.17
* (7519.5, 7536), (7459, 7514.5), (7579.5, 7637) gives -0.21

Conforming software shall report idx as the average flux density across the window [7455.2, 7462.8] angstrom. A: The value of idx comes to 20.5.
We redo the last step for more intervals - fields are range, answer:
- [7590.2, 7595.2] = 20.5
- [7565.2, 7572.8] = 20.7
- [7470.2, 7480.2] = 20.5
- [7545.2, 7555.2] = 20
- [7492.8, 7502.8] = 19.6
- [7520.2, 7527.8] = 19.6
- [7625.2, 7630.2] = 21.1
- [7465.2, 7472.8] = 20.8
